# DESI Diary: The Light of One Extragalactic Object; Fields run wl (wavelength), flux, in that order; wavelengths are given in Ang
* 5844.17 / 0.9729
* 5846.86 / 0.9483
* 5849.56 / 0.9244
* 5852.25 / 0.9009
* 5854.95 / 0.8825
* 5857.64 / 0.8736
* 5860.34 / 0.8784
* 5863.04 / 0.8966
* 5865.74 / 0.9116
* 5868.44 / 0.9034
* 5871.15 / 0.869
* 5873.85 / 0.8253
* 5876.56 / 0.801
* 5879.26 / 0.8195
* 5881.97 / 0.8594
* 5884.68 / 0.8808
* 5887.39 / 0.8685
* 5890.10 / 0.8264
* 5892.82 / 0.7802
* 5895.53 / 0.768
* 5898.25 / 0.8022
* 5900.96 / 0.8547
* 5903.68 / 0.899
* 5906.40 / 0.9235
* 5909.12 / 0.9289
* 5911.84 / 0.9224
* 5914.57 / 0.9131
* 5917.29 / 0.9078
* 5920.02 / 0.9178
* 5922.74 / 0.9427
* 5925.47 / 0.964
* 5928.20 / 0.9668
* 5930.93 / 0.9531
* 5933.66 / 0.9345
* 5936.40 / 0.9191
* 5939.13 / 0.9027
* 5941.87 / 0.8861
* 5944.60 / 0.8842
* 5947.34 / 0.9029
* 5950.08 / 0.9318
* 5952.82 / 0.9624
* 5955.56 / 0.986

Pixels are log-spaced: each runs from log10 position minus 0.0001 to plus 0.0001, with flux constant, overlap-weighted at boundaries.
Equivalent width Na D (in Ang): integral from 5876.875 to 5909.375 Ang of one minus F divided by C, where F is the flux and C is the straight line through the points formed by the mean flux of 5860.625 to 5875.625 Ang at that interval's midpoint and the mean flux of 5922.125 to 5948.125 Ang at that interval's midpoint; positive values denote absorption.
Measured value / 1.8 Ang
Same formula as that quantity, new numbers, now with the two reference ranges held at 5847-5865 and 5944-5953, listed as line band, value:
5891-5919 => 1.18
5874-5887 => 0.89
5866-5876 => 0.38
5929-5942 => -0.14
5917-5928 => -0.33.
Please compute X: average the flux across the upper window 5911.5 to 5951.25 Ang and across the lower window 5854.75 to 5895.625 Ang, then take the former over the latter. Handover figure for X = 1.08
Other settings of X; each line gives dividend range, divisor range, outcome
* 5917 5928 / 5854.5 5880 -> 1.08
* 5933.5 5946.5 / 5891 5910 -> 1.06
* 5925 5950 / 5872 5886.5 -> 1.10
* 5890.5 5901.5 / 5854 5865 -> 0.90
